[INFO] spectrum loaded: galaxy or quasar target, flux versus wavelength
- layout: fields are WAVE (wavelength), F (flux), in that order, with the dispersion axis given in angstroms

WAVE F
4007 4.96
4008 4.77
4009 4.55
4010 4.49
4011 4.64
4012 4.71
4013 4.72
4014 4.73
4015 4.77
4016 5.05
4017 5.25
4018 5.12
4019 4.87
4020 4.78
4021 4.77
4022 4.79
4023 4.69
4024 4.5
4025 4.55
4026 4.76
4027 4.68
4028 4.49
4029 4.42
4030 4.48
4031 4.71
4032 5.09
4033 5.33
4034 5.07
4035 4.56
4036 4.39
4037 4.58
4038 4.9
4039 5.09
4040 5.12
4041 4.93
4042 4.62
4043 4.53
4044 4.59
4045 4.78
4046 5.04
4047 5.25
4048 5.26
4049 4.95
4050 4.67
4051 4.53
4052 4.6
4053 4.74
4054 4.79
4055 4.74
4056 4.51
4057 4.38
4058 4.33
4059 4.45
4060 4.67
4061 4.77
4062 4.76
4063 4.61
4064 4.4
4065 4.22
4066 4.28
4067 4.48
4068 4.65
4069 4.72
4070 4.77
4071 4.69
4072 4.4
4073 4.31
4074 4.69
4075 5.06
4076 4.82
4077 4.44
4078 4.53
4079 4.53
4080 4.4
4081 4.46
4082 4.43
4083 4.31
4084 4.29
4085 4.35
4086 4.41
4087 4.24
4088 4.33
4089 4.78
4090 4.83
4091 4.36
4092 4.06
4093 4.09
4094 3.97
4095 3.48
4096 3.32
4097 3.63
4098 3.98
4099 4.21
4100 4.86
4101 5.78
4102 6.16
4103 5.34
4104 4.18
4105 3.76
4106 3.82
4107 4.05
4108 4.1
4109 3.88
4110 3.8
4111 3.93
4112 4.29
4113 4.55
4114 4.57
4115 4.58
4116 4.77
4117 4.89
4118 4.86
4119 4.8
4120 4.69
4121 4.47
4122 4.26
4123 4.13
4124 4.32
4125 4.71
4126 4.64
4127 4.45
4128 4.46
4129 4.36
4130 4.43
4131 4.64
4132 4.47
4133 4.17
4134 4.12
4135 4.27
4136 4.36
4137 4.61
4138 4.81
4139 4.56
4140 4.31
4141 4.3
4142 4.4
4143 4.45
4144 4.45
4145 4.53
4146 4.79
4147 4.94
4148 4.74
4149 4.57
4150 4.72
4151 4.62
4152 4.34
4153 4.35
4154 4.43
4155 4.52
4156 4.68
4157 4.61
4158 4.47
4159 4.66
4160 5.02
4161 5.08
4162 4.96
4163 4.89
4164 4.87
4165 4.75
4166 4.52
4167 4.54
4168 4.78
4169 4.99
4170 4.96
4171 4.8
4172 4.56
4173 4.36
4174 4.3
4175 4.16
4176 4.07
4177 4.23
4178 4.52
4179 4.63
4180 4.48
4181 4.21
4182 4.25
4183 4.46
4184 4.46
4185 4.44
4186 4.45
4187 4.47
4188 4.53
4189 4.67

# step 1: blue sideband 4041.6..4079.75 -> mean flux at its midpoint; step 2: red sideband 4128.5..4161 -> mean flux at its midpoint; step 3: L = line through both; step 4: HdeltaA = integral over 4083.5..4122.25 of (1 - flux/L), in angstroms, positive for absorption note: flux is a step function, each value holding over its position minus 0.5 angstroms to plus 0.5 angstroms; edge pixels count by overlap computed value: 1.8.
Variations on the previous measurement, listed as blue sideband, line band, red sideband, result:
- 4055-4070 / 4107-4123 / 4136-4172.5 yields 0.7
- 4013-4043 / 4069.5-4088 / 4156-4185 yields 0.9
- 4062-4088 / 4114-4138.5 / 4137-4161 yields 0.3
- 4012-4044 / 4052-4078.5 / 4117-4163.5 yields 0.7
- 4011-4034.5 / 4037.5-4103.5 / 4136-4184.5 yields 1.9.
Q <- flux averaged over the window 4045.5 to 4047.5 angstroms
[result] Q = 5.14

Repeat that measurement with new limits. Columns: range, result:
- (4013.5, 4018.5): 4.98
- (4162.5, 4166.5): 4.76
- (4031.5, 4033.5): 5.21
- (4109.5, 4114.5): 4.23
